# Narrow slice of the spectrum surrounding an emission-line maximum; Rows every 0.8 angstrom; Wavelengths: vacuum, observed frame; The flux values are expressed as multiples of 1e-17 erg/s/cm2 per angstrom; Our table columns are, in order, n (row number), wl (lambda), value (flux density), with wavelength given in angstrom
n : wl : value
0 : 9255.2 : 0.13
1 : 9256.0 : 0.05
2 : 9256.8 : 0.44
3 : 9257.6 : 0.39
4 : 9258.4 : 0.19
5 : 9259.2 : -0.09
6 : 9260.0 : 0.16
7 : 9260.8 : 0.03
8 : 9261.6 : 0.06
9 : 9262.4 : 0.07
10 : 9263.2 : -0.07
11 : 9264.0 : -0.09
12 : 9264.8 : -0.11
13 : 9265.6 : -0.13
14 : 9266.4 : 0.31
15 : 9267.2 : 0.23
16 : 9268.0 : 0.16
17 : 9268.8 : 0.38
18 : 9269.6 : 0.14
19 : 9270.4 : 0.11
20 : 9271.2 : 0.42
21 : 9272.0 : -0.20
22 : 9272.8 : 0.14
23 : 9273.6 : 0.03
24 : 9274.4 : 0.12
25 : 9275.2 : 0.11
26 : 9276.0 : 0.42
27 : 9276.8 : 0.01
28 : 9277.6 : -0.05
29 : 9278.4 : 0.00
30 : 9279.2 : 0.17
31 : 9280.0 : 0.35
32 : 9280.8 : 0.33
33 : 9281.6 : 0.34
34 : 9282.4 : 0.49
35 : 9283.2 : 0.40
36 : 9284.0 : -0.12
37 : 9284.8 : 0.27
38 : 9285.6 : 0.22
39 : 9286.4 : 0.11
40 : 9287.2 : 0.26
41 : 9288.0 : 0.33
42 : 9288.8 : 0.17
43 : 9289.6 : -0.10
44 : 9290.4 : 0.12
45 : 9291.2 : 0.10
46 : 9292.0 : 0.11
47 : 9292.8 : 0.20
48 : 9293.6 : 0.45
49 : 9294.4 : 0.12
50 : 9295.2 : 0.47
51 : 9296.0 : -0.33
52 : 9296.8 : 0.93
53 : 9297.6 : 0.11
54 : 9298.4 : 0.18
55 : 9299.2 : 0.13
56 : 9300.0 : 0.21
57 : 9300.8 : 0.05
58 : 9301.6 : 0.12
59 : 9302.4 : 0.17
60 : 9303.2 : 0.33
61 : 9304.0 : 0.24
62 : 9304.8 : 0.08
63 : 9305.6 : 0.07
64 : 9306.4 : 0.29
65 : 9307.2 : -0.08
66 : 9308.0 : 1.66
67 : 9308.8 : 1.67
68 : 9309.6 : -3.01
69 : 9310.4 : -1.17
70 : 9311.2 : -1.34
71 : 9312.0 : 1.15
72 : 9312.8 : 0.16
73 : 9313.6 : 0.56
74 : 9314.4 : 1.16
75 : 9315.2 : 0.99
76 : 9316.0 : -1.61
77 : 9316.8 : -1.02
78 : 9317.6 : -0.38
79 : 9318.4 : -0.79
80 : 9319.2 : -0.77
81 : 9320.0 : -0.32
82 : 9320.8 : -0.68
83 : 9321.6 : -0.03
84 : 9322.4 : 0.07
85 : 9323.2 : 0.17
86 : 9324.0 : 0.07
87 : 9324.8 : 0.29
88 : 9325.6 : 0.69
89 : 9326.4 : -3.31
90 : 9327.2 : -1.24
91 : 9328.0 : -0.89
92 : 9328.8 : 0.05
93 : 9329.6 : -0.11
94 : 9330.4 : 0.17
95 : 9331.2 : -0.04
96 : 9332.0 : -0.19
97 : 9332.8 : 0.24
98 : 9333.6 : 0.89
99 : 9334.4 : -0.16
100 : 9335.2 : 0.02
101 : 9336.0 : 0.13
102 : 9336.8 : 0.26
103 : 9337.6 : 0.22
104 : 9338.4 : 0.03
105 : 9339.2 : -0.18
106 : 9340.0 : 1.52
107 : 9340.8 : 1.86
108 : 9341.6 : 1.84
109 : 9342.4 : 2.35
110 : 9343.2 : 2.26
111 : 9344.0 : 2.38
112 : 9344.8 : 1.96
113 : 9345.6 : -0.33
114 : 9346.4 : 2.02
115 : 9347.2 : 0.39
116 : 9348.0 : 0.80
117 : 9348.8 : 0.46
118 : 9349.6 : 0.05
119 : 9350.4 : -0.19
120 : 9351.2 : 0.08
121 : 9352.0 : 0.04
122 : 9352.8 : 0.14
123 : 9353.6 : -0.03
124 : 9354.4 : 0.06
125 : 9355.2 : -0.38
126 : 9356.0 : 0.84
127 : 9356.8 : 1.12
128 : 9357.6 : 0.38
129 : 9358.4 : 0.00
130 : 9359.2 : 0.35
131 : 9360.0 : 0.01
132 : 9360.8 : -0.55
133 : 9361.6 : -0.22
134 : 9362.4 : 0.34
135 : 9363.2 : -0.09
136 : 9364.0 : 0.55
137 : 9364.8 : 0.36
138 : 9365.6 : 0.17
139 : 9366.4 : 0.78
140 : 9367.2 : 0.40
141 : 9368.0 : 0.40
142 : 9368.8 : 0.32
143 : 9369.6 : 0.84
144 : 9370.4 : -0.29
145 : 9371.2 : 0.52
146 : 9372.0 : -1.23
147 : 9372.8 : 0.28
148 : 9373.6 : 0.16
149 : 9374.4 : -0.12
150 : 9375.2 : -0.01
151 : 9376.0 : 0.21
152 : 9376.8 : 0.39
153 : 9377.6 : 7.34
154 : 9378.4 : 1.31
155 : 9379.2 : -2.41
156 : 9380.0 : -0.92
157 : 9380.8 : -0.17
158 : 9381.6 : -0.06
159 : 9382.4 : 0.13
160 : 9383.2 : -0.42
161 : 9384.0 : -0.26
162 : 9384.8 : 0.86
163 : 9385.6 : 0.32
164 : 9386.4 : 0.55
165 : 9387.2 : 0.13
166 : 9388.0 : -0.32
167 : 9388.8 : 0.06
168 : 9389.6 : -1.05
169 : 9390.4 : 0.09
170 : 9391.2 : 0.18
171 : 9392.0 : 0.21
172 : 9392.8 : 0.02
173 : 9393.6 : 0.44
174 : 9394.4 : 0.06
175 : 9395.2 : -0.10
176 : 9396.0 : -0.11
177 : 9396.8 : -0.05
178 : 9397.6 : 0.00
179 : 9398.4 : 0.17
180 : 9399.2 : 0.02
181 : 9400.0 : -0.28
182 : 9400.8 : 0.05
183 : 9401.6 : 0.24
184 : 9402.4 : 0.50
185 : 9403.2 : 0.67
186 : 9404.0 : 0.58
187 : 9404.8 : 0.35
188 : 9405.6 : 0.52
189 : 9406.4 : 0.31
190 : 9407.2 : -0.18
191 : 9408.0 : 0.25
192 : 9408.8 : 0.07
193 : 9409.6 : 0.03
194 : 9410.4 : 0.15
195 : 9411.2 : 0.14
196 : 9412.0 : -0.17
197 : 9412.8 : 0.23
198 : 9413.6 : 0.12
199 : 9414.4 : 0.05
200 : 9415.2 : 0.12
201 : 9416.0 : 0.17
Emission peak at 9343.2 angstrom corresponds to H-beta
